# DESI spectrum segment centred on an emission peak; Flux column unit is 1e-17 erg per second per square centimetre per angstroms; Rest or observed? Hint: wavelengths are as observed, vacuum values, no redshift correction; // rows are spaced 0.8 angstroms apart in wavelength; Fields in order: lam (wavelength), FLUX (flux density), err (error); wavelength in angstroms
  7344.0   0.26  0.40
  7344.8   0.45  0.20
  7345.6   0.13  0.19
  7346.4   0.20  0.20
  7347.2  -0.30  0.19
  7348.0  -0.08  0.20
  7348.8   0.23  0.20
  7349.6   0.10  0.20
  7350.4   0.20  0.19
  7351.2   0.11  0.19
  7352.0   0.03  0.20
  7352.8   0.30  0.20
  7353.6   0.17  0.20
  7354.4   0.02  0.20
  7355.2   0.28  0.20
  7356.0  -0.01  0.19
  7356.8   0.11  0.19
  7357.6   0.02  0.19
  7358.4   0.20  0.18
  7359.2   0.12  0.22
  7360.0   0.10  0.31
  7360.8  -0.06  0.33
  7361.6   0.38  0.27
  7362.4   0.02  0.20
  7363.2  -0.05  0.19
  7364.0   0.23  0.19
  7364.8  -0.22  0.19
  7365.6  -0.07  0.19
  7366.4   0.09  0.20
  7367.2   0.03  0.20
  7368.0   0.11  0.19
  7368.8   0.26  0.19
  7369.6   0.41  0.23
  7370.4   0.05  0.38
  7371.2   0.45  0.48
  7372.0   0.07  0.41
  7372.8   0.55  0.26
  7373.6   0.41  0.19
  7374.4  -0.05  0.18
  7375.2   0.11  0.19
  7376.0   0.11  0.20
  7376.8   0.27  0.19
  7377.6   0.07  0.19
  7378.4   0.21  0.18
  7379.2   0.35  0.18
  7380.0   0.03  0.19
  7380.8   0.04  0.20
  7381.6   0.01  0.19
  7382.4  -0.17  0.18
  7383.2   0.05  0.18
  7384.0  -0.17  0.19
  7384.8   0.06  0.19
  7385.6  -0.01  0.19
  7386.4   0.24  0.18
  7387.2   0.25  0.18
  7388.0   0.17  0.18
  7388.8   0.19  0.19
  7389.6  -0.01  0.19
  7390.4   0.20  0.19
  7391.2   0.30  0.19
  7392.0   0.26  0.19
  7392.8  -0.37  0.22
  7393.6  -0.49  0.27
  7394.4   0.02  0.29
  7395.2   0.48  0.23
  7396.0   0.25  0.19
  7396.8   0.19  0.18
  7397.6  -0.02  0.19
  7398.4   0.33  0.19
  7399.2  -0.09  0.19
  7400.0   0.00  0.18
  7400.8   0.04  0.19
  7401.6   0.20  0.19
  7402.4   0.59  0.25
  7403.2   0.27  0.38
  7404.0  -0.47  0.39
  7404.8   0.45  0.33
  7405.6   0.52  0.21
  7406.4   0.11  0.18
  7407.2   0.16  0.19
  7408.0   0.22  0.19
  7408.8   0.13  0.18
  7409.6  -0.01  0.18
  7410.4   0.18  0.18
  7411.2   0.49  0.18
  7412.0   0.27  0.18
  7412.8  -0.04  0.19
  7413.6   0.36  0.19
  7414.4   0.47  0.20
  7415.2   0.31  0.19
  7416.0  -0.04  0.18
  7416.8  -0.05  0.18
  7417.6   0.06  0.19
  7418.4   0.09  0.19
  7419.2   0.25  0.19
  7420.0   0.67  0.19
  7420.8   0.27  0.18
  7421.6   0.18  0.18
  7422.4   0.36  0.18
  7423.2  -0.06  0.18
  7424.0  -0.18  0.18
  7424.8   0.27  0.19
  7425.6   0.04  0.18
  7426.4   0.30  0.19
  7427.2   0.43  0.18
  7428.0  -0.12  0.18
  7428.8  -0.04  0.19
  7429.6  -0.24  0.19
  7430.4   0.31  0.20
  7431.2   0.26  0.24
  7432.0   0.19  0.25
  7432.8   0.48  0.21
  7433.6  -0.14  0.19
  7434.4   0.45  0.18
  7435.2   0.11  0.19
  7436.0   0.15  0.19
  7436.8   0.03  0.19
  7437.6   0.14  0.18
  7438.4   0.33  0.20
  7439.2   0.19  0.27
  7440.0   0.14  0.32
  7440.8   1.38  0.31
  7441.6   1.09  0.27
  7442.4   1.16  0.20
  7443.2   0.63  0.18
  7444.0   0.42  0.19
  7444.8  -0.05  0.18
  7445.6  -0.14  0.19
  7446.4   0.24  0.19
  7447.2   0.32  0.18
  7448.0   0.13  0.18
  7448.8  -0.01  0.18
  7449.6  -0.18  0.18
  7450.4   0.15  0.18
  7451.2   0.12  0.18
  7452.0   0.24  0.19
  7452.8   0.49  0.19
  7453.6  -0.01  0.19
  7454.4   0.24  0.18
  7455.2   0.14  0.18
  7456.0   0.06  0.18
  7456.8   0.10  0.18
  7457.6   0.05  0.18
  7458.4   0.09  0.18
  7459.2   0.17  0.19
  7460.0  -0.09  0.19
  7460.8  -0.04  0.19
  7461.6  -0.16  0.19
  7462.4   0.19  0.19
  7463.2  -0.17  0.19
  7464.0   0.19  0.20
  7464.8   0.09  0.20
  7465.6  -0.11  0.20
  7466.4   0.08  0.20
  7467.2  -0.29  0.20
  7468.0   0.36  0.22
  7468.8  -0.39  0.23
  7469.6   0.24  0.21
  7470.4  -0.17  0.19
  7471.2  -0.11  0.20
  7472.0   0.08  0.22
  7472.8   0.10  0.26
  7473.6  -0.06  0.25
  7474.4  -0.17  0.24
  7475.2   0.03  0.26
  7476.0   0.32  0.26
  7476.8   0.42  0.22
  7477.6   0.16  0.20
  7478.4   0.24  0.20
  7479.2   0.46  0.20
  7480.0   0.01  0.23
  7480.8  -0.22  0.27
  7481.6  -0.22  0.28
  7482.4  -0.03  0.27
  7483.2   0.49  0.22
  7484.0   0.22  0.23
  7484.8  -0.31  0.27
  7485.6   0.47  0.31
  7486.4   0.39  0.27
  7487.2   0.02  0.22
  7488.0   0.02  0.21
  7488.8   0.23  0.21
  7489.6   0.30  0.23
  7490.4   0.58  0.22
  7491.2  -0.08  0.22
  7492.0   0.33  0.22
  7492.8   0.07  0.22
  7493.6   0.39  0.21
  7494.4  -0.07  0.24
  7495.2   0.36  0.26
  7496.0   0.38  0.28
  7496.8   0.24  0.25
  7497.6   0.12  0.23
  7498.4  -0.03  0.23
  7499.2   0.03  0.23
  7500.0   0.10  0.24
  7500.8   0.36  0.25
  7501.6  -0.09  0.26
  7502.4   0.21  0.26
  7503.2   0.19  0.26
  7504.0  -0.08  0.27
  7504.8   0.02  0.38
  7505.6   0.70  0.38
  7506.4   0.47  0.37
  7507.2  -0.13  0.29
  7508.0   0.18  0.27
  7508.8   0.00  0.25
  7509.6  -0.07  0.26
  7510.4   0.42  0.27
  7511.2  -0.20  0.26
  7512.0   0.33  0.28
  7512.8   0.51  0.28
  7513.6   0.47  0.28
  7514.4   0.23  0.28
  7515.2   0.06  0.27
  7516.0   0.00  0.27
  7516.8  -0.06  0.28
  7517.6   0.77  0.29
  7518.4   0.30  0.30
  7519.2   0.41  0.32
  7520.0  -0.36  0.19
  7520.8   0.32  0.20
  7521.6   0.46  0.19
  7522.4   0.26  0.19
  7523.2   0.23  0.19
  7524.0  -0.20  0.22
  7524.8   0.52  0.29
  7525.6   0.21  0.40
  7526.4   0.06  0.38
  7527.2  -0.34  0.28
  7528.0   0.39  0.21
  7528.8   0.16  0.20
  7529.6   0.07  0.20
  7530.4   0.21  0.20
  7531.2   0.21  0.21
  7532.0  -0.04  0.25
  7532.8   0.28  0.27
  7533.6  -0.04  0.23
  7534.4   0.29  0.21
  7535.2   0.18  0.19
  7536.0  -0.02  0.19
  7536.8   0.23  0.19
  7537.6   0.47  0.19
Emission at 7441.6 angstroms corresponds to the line H-beta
